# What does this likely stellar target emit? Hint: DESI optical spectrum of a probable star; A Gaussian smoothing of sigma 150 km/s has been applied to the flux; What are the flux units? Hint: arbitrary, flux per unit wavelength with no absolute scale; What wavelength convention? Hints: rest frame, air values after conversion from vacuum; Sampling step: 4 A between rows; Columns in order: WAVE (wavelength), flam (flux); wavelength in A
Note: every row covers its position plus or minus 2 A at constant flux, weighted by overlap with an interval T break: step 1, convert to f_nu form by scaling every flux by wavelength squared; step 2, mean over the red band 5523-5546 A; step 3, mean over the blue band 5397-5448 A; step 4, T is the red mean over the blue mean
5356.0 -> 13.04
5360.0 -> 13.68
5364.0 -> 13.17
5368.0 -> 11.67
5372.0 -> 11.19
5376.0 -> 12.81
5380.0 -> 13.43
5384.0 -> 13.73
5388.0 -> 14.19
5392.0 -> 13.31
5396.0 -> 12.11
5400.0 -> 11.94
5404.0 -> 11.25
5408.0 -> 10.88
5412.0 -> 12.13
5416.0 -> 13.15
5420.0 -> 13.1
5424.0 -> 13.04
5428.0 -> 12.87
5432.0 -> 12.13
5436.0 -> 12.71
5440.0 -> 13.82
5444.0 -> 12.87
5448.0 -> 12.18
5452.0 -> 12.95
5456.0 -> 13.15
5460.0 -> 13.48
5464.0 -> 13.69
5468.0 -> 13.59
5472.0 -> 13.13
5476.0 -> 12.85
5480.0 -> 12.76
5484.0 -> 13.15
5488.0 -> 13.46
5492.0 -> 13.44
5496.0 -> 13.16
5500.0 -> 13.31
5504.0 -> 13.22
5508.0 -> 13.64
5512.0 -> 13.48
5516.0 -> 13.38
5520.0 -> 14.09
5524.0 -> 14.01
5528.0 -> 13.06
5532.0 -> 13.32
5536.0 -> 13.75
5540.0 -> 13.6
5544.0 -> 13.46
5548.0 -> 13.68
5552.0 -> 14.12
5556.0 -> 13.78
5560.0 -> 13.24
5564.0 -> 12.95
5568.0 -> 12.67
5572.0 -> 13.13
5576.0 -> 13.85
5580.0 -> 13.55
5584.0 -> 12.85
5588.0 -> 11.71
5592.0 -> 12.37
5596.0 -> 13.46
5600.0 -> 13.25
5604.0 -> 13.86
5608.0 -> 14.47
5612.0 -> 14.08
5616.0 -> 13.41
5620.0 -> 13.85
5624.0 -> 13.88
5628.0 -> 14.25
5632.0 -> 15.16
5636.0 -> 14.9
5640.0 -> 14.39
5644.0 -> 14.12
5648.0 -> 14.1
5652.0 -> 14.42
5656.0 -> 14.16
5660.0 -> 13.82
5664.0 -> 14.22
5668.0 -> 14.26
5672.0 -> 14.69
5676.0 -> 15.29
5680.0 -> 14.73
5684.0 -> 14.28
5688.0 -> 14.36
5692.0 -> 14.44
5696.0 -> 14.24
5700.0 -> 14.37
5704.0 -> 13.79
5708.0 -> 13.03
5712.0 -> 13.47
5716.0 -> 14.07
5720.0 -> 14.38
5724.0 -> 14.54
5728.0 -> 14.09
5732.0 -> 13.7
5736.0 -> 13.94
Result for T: 1.13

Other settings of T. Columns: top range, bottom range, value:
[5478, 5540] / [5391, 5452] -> 1.11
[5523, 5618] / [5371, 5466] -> 1.11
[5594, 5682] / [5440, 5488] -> 1.15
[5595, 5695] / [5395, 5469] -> 1.21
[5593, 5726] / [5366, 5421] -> 1.25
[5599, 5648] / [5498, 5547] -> 1.08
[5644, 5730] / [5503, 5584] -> 1.11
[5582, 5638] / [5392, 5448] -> 1.17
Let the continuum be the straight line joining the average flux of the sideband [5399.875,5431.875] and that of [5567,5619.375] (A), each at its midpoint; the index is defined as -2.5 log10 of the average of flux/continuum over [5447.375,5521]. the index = -0.05 mag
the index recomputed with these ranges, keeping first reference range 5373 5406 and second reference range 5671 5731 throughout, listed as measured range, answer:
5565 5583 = 0.032 mag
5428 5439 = 0.031 mag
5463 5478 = -0.010 mag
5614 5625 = 0.013 mag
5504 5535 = -0.013 mag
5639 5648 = -0.018 mag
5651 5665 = -0.007 mag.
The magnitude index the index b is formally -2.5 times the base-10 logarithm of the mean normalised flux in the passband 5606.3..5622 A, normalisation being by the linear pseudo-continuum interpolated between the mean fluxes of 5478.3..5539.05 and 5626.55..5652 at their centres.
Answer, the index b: 0.03 mag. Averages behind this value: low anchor 13.4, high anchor 14.5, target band 13.9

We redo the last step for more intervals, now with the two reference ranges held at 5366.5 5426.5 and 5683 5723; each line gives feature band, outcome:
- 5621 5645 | -0.057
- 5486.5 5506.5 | -0.024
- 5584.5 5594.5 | 0.106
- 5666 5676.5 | -0.059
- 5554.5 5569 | 0.015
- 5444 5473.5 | -0.025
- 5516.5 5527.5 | -0.054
